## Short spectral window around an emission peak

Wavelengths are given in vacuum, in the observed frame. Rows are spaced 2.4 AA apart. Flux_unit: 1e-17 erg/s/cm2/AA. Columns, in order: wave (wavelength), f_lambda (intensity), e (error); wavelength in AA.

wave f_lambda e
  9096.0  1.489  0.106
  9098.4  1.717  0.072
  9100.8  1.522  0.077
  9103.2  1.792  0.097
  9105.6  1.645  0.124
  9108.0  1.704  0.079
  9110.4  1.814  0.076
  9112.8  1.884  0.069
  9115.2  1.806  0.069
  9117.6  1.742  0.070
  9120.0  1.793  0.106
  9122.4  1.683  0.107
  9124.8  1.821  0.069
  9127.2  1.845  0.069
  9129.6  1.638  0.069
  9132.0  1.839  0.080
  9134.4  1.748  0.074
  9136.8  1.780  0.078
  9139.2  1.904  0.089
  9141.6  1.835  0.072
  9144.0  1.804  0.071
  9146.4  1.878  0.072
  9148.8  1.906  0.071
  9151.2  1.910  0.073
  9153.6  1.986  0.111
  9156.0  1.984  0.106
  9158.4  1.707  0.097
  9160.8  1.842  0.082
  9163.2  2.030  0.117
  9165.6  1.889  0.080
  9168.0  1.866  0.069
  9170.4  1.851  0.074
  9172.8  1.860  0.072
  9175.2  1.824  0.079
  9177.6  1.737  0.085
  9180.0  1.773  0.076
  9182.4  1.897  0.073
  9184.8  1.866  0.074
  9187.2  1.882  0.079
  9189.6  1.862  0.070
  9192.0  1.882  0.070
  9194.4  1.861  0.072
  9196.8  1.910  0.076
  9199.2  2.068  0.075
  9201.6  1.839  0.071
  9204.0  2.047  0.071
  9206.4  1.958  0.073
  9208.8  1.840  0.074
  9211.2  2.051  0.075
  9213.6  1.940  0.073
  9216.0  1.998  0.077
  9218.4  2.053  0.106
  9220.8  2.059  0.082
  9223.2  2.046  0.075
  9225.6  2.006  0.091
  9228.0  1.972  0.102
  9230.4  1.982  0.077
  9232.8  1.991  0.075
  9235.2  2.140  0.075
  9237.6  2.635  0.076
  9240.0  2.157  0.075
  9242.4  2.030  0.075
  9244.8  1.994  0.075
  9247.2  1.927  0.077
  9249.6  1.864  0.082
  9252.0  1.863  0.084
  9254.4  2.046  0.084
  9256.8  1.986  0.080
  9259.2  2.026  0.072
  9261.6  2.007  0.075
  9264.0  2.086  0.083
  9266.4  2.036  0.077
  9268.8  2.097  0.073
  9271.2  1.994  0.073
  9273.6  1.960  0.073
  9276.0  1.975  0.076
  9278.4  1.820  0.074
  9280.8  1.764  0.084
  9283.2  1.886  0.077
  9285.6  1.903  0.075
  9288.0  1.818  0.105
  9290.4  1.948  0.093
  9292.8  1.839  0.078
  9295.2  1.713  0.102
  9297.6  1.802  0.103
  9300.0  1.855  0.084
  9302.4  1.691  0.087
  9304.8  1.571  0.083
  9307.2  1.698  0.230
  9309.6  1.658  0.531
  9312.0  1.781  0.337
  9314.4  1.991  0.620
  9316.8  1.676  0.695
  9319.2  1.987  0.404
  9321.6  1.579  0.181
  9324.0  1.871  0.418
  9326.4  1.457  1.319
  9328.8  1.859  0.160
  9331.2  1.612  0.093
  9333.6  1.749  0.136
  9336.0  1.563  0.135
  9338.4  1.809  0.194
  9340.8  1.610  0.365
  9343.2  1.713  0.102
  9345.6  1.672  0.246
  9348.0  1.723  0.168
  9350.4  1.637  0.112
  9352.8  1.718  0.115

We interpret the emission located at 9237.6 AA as H-gamma 4340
